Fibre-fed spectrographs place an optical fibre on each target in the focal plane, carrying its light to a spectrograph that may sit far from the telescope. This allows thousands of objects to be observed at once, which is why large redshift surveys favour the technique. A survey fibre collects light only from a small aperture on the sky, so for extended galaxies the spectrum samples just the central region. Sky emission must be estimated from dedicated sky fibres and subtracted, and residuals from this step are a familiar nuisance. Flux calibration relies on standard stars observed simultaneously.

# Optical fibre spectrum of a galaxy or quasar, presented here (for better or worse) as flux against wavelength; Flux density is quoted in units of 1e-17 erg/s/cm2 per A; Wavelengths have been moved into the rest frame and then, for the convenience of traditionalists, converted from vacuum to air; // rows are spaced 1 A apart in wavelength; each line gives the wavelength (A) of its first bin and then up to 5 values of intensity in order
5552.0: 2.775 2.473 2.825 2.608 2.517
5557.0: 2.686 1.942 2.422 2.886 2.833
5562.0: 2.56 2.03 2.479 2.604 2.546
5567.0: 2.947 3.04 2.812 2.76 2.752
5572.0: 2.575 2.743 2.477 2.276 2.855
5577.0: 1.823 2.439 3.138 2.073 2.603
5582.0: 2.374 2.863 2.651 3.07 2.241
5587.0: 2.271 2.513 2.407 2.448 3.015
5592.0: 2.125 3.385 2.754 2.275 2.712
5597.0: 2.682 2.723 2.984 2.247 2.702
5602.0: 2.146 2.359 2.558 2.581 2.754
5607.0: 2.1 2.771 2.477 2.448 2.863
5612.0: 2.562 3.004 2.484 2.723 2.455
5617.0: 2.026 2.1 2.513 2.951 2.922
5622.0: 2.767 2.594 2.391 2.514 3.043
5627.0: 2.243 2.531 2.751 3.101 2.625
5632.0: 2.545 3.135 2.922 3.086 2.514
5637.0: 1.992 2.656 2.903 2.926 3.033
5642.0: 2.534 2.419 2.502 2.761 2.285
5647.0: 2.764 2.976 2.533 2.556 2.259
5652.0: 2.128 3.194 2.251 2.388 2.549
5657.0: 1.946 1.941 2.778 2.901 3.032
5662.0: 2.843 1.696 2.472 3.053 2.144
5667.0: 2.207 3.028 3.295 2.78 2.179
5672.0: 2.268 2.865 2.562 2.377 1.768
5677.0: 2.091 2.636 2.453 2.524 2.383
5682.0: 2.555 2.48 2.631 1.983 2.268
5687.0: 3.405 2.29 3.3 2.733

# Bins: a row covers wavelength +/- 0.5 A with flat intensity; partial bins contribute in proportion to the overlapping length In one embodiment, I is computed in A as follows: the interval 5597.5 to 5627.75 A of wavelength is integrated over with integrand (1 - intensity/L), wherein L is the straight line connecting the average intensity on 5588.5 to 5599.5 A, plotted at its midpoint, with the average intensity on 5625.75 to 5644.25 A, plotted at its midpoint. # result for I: 1.4 A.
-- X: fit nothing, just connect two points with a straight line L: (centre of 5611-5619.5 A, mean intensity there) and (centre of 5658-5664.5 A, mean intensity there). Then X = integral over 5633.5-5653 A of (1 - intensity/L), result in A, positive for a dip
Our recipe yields -0.7 A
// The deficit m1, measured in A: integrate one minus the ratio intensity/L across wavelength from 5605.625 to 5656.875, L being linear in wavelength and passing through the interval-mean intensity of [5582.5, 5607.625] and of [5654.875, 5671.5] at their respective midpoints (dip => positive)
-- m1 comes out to -1.0 A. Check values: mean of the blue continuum 2.58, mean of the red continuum 2.55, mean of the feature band 2.61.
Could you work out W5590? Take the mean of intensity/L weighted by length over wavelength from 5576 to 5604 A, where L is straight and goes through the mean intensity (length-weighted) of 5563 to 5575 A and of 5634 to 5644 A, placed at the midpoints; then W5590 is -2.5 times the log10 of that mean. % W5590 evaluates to 0.04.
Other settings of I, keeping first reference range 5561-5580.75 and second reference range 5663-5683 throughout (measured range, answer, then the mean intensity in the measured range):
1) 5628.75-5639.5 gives -1.0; 2.75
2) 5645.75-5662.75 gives -0.2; 2.54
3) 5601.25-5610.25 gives 0.3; 2.47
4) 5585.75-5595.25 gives 0.0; 2.56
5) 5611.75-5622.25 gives -0.2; 2.59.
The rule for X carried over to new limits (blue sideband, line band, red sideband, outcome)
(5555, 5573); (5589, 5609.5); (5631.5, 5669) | 0.2 A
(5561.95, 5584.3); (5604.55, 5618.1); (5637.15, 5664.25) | 0.2 A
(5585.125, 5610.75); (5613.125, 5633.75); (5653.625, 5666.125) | -0.9 A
